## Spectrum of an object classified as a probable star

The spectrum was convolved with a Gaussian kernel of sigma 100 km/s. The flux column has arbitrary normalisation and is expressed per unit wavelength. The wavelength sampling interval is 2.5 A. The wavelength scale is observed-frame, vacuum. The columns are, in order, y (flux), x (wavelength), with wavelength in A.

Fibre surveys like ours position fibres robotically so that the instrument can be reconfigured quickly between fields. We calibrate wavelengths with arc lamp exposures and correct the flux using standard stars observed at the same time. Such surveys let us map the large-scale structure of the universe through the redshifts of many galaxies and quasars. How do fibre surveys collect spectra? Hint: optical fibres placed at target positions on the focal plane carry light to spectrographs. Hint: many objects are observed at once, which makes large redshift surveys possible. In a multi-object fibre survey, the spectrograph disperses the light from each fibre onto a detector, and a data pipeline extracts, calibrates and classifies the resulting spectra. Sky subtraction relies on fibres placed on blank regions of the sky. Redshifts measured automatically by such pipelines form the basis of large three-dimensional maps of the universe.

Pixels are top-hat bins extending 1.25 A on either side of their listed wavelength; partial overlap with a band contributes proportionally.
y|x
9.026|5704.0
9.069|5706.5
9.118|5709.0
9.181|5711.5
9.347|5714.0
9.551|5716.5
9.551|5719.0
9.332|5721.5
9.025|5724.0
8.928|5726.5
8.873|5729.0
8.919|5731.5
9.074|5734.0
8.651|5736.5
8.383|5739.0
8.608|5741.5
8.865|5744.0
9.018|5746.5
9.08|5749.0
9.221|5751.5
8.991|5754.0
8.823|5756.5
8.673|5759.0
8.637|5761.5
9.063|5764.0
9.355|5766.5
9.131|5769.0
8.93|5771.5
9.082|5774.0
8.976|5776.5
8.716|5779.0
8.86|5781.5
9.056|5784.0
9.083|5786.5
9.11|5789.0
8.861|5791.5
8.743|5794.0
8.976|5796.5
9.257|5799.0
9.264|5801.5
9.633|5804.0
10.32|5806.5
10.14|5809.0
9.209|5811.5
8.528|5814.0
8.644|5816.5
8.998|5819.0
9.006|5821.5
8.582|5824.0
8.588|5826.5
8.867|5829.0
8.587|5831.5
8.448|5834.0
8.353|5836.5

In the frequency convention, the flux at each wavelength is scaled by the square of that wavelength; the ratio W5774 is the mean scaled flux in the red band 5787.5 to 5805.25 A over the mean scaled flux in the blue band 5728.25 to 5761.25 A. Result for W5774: 1.05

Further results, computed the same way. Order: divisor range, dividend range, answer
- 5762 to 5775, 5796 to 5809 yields 1.07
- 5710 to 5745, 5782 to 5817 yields 1.05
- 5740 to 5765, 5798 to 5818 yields 1.07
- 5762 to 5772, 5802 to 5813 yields 1.09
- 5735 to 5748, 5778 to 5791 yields 1.04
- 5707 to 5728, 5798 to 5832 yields 1.02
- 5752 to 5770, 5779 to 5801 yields 1.01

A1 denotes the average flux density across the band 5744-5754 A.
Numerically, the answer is 9.06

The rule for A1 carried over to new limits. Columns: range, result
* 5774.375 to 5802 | 8.99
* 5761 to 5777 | 9.05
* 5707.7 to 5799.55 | 9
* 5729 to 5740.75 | 8.76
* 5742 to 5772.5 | 8.97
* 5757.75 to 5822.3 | 9.09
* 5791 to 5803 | 9.04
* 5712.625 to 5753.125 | 9.03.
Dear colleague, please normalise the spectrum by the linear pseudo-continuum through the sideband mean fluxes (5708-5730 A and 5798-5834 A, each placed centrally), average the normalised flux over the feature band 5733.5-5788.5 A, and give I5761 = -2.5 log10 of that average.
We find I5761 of 0.03 mag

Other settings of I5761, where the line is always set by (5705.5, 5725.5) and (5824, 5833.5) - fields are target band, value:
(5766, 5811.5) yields -0.04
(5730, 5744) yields 0.05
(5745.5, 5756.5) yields 0.00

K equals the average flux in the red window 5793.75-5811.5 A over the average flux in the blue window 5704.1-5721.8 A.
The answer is 1.02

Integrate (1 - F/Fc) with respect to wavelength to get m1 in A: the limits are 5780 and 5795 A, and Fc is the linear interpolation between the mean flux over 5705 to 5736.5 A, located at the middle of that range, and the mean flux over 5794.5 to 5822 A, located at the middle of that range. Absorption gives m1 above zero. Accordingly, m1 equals 0.5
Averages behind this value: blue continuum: 9.14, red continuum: 9.26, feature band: 8.95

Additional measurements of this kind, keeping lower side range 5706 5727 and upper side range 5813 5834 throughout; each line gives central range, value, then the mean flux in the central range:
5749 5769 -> 0.1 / 8.98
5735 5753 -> 0.5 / 8.84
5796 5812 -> -1.4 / 9.58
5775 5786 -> 0.0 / 8.92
